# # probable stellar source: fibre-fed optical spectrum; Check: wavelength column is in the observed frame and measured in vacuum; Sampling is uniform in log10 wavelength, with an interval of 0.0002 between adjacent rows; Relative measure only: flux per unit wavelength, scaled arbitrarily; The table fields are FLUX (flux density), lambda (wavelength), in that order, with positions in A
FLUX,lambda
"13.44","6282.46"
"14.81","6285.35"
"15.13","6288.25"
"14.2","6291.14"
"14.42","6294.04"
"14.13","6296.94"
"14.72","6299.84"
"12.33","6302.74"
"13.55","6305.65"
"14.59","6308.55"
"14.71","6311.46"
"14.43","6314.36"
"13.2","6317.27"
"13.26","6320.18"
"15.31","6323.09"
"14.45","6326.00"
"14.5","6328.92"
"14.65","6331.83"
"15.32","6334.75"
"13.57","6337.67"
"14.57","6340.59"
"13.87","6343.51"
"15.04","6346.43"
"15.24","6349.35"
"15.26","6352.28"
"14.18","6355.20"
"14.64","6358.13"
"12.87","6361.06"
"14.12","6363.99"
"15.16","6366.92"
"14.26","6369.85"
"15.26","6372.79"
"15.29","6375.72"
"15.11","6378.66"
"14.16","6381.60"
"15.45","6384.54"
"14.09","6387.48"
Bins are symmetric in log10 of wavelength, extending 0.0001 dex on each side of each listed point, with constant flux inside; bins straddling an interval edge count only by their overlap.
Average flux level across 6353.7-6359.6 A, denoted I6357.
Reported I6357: 14.4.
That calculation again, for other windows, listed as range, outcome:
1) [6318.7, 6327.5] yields 14.3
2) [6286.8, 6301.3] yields 14.5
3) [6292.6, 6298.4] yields 14.3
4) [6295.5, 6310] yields 13.9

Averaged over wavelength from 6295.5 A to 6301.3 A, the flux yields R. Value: 14.4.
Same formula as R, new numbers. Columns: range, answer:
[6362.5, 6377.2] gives 14.8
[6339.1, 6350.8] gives 14.7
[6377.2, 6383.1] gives 14.6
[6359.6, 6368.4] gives 14.1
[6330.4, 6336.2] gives 15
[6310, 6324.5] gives 14.2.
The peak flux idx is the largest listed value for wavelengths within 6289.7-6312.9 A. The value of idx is 14.72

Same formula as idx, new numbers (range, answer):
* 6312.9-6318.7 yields 14.43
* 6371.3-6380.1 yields 15.29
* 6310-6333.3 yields 15.31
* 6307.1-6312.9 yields 14.71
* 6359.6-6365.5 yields 14.12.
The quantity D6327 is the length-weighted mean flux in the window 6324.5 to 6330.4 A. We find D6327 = 14.5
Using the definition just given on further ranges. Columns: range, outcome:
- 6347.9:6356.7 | 14.9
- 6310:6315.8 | 14.6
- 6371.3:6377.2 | 15.3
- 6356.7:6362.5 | 13.8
